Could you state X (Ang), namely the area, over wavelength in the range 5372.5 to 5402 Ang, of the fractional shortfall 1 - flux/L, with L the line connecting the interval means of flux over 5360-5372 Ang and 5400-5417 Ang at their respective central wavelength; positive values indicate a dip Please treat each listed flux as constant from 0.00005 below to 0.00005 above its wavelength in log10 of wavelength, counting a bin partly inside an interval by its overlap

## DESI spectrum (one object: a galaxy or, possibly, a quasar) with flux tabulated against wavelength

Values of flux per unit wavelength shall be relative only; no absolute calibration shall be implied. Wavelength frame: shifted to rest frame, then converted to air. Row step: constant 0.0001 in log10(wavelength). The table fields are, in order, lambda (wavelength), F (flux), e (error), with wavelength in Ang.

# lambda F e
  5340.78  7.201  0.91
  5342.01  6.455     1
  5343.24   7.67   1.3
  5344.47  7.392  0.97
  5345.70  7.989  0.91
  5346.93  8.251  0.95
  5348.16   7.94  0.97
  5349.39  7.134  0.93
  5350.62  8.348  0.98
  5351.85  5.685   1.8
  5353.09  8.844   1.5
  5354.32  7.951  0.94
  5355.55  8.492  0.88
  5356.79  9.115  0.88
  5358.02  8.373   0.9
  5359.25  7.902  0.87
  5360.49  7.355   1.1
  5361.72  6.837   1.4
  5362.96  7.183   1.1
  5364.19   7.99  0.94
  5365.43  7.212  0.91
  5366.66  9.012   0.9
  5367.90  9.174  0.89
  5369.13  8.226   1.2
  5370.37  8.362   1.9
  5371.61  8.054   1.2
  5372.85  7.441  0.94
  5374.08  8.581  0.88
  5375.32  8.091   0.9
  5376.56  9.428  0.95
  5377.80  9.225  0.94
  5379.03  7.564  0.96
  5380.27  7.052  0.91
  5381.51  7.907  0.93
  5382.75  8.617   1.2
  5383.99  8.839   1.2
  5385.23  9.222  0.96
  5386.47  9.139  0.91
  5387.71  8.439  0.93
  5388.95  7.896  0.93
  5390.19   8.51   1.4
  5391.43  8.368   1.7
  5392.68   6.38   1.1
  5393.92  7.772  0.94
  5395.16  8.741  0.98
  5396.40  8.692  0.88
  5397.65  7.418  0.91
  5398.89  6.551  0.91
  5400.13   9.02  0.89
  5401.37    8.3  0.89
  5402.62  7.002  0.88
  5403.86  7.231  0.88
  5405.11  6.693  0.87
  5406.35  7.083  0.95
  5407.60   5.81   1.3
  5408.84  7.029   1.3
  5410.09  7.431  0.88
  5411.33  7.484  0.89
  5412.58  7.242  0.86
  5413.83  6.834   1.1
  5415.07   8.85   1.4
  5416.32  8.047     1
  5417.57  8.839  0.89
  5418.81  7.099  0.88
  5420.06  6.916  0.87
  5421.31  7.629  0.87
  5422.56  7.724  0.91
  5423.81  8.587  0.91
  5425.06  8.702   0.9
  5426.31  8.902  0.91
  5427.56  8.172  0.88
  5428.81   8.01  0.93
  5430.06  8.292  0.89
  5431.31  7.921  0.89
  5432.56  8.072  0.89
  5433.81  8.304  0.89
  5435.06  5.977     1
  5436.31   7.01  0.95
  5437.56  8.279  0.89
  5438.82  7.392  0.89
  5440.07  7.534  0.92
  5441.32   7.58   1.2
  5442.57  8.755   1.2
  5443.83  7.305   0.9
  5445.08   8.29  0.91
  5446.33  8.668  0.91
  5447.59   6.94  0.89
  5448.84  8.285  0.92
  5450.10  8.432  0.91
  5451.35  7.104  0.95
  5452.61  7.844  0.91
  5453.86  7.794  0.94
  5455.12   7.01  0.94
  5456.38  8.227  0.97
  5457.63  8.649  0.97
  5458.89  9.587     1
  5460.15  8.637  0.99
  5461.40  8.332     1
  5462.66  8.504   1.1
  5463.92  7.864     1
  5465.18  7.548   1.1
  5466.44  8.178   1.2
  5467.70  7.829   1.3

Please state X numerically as -2.1 Ang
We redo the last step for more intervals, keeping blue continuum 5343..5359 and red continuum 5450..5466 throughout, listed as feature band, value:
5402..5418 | 1.4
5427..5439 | 0.5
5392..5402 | 0.2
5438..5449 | 0.3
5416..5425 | 0.2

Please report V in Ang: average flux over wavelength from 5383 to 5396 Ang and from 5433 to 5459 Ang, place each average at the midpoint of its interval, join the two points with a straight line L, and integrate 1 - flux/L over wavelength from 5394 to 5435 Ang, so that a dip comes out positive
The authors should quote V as 1.85 Ang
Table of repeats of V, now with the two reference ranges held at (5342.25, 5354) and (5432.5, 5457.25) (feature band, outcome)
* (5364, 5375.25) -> -0.8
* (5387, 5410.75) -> 0.3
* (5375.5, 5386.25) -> -1.1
